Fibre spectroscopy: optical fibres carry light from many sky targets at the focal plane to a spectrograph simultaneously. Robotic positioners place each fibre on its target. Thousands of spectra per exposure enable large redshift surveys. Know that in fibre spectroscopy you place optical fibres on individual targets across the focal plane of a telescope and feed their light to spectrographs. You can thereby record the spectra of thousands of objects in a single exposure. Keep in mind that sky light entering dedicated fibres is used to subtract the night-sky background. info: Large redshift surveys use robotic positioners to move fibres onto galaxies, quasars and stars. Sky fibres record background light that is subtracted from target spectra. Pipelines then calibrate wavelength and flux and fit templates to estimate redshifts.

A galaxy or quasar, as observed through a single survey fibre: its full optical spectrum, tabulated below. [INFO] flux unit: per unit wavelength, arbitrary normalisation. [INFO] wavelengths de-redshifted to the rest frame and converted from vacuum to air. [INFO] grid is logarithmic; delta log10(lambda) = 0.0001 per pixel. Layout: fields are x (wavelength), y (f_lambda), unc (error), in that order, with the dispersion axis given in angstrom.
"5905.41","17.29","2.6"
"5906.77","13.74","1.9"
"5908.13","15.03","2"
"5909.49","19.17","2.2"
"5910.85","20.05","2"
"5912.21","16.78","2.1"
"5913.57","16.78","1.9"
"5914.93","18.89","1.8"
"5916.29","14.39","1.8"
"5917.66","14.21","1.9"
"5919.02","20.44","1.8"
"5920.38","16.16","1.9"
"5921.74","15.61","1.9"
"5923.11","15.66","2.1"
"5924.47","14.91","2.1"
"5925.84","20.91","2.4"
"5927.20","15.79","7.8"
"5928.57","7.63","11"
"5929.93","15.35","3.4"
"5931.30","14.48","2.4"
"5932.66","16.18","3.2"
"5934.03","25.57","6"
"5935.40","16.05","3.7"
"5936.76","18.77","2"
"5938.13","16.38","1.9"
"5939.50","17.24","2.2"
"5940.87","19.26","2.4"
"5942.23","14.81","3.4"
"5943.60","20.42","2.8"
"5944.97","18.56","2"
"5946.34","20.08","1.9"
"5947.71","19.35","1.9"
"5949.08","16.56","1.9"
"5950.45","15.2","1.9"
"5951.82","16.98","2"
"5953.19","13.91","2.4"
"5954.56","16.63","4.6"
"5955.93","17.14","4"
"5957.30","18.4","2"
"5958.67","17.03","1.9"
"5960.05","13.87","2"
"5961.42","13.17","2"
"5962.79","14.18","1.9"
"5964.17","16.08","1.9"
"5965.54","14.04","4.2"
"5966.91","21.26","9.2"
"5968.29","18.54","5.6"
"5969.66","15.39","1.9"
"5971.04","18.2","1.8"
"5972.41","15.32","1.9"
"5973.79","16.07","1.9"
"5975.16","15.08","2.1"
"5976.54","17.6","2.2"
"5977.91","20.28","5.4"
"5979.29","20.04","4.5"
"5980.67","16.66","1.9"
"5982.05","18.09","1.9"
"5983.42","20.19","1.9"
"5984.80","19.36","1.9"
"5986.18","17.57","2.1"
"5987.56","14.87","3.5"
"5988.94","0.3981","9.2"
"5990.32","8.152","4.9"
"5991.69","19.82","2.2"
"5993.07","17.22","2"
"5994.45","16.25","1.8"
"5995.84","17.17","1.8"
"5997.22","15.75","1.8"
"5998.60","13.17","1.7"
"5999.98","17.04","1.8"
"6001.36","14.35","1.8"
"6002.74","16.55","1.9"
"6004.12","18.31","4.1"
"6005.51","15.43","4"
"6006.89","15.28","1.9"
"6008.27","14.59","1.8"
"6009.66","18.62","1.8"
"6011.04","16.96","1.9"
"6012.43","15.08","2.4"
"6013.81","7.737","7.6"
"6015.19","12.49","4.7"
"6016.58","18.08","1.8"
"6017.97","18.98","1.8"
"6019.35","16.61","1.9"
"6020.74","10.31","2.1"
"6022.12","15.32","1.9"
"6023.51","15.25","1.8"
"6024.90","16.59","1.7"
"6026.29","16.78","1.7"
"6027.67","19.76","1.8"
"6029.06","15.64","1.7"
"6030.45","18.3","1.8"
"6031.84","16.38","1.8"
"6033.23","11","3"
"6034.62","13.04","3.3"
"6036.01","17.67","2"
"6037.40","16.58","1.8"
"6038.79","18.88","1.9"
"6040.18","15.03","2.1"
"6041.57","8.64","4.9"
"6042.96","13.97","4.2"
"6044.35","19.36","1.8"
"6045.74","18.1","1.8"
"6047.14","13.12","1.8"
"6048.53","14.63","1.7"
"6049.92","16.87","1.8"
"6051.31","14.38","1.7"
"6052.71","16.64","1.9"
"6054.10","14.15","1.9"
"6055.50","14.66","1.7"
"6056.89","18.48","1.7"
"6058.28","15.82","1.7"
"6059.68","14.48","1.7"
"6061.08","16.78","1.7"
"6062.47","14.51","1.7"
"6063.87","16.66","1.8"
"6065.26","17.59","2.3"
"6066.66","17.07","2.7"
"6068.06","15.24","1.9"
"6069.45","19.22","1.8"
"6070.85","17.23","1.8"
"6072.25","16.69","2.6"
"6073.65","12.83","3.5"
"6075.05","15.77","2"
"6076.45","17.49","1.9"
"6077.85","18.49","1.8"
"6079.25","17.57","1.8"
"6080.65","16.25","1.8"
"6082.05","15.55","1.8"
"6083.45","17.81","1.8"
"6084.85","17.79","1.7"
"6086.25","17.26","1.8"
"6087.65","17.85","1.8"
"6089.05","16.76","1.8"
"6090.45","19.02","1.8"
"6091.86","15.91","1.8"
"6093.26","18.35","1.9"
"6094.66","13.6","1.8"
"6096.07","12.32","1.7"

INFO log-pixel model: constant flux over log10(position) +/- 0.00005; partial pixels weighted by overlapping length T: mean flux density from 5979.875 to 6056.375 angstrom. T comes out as 15.5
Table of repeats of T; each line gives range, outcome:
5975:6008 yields 16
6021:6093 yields 16.2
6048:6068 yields 15.9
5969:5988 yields 17.5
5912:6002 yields 16.5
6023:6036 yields 16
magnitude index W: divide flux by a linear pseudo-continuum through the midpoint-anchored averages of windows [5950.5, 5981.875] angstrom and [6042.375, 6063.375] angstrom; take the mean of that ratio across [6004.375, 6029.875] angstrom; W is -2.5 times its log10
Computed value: 0.036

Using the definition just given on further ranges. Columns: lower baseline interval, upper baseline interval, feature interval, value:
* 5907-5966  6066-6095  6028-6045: 0.09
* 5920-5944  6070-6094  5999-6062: 0.09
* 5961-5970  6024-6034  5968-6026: 0.03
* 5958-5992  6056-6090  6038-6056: 0.09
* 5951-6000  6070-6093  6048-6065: 0.07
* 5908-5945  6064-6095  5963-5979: -0.01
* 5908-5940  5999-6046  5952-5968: 0.02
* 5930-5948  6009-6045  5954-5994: 0.06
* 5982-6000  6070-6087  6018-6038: 0.01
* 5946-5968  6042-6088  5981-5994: 0.09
